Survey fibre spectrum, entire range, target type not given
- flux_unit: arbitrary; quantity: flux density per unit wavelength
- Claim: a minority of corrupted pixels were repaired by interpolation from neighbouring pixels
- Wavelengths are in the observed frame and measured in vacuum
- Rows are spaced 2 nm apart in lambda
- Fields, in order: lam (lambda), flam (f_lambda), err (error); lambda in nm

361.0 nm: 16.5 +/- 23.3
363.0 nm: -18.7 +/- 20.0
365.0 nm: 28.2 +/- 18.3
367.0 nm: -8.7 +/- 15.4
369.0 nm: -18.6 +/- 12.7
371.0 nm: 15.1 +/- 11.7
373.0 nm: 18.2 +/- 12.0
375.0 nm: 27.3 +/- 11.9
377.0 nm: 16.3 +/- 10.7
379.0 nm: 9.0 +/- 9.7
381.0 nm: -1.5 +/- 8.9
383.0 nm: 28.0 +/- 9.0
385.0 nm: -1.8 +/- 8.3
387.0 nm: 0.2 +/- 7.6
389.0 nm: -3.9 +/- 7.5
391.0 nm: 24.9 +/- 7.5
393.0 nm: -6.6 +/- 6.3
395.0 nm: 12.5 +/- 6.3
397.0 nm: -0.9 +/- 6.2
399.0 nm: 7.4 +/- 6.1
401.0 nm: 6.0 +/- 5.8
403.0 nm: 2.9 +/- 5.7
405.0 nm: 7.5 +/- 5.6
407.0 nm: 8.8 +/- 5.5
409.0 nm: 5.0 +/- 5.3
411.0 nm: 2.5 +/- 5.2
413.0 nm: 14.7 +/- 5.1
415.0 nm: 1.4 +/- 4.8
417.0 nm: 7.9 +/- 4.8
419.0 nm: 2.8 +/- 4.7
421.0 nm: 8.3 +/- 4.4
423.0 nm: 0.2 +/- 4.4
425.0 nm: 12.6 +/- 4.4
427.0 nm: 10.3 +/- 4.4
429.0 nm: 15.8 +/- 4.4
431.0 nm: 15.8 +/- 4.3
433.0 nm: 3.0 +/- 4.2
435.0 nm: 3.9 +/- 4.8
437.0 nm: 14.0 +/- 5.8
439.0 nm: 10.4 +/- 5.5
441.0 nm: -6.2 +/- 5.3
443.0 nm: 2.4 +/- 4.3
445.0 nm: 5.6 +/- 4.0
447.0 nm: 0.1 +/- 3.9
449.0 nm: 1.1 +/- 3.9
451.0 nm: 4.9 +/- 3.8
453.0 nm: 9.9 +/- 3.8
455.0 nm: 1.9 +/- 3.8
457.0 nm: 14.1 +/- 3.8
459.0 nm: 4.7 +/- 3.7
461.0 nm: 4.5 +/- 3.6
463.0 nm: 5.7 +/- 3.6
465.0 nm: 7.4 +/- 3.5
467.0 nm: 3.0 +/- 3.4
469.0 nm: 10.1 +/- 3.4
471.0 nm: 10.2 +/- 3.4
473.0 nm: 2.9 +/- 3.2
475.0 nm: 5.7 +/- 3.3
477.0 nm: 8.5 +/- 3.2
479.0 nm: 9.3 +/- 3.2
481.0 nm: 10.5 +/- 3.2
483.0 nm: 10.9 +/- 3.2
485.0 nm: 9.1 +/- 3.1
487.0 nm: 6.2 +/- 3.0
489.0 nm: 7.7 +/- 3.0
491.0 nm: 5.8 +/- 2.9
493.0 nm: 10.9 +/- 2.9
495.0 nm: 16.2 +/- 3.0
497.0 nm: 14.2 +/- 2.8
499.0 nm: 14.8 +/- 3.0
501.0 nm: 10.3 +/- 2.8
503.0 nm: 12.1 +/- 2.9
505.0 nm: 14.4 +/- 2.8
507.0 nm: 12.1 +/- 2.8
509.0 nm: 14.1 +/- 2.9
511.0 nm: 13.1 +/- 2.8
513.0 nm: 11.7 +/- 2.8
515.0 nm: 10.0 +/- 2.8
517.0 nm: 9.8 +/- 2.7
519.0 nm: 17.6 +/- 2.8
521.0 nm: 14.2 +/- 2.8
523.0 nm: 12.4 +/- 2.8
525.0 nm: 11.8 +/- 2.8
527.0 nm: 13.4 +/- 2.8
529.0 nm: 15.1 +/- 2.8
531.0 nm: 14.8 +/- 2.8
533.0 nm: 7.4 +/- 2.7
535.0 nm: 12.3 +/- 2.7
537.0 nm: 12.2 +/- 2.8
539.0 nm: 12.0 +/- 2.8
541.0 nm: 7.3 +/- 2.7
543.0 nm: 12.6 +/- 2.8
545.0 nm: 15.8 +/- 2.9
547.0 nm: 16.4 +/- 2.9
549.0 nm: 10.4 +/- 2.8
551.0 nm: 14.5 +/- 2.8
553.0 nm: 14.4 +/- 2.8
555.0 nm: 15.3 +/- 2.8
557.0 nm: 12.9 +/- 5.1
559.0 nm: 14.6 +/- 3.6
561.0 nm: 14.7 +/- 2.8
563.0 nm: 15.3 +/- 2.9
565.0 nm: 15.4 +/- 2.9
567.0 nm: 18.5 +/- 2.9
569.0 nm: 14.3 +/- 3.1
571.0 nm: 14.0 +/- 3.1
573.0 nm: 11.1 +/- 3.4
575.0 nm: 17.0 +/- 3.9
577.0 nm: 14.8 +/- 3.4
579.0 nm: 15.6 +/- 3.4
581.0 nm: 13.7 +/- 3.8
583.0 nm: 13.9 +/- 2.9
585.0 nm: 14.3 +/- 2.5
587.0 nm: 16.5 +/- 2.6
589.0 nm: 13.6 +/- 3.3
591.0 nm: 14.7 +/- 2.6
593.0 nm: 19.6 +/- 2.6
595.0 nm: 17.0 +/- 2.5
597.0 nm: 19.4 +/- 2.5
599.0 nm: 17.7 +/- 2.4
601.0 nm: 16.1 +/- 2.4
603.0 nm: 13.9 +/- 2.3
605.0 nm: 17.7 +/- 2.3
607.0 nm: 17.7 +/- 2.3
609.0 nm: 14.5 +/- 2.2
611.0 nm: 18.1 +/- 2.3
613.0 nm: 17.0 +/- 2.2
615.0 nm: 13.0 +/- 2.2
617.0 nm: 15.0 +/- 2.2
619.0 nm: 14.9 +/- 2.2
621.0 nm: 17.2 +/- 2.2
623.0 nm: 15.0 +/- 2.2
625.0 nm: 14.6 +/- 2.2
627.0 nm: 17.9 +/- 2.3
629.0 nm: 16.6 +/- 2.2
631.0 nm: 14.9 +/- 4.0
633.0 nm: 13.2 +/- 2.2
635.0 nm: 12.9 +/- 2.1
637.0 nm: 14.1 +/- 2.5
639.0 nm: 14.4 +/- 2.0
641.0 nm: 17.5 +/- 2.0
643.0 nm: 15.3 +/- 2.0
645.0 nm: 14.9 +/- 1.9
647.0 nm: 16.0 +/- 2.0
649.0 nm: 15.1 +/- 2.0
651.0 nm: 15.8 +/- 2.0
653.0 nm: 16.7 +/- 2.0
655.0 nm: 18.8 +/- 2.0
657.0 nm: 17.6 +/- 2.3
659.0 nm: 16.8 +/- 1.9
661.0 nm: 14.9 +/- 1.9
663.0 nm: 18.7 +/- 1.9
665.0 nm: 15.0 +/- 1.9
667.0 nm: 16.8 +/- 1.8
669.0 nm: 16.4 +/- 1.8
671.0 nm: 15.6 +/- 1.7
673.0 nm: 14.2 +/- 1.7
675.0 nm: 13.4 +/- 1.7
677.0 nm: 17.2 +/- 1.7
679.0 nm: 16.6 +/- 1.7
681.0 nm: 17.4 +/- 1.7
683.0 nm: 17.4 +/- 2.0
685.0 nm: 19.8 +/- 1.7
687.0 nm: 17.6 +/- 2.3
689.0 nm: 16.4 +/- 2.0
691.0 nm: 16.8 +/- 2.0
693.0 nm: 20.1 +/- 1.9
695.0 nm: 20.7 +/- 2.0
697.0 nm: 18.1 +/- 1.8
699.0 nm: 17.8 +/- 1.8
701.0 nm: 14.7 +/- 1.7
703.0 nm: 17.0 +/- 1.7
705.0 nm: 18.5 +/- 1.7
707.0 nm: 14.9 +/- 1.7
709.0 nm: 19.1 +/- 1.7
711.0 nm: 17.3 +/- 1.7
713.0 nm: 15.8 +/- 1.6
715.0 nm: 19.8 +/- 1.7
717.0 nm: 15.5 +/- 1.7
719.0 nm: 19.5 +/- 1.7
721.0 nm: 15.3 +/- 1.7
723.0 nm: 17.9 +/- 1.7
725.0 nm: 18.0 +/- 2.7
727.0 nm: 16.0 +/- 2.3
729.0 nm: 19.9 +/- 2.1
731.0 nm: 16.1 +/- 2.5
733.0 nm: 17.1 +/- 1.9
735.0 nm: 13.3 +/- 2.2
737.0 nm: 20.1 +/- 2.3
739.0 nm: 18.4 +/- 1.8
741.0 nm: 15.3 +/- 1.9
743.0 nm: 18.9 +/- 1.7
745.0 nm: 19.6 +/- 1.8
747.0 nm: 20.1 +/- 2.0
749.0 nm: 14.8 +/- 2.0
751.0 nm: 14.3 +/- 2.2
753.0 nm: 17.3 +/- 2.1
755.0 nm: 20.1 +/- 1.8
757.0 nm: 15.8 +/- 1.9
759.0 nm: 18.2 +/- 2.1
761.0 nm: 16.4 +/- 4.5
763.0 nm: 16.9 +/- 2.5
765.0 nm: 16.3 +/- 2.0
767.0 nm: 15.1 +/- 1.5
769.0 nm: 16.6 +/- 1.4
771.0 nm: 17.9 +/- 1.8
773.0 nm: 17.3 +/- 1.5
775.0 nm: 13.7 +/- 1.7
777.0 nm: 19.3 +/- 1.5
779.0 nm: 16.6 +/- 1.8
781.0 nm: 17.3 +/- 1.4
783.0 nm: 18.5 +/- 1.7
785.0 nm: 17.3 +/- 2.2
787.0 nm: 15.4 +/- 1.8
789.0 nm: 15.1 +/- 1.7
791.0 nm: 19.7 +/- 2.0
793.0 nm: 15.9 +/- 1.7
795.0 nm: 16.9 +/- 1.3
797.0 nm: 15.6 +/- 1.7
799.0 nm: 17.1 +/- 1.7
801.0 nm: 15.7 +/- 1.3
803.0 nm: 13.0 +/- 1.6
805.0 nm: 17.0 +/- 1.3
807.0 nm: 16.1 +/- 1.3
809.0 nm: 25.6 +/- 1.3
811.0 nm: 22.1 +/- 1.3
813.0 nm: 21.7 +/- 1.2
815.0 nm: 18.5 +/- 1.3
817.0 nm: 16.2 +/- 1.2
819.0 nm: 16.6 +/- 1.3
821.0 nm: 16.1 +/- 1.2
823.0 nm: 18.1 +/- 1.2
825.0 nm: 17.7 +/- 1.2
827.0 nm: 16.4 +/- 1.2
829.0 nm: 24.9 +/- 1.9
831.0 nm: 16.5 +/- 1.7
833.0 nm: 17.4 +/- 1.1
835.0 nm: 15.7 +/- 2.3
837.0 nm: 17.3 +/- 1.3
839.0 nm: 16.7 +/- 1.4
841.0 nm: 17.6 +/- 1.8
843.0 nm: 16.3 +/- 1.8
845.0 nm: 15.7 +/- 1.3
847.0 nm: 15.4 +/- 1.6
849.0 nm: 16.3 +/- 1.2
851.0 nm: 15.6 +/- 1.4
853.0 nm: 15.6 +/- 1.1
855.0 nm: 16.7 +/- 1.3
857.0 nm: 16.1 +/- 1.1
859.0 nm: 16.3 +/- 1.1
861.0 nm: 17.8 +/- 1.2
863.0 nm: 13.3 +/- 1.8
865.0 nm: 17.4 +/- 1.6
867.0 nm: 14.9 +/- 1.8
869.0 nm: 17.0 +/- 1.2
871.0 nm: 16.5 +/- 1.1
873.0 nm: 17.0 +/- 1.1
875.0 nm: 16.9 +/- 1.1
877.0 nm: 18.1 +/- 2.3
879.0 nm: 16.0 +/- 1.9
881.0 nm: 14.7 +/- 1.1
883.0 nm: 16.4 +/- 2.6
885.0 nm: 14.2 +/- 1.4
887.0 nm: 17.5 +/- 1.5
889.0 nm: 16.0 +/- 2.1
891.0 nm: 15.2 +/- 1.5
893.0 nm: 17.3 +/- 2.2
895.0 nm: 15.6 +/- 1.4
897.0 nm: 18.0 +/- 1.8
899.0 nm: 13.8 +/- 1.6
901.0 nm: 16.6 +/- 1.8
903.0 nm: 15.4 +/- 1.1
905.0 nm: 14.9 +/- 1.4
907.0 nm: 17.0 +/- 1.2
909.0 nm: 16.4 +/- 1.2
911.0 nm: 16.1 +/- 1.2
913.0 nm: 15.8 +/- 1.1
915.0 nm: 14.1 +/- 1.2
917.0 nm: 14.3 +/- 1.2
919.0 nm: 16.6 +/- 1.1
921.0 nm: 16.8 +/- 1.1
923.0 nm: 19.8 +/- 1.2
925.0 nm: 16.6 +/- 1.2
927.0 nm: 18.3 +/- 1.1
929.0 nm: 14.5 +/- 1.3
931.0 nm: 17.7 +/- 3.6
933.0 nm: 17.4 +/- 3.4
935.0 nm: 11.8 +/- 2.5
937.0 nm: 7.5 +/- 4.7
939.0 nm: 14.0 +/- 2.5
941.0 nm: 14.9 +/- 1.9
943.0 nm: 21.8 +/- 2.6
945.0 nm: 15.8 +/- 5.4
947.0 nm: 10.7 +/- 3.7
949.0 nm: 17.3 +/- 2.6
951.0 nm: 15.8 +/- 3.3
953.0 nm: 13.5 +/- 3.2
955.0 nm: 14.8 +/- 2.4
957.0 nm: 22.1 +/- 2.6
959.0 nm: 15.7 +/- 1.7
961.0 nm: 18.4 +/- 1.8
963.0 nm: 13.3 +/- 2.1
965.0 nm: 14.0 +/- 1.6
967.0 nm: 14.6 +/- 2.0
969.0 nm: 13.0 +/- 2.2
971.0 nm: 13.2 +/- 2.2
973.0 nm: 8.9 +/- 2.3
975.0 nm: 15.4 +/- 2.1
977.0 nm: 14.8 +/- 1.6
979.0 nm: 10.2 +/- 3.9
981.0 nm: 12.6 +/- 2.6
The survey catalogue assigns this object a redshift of 0.23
